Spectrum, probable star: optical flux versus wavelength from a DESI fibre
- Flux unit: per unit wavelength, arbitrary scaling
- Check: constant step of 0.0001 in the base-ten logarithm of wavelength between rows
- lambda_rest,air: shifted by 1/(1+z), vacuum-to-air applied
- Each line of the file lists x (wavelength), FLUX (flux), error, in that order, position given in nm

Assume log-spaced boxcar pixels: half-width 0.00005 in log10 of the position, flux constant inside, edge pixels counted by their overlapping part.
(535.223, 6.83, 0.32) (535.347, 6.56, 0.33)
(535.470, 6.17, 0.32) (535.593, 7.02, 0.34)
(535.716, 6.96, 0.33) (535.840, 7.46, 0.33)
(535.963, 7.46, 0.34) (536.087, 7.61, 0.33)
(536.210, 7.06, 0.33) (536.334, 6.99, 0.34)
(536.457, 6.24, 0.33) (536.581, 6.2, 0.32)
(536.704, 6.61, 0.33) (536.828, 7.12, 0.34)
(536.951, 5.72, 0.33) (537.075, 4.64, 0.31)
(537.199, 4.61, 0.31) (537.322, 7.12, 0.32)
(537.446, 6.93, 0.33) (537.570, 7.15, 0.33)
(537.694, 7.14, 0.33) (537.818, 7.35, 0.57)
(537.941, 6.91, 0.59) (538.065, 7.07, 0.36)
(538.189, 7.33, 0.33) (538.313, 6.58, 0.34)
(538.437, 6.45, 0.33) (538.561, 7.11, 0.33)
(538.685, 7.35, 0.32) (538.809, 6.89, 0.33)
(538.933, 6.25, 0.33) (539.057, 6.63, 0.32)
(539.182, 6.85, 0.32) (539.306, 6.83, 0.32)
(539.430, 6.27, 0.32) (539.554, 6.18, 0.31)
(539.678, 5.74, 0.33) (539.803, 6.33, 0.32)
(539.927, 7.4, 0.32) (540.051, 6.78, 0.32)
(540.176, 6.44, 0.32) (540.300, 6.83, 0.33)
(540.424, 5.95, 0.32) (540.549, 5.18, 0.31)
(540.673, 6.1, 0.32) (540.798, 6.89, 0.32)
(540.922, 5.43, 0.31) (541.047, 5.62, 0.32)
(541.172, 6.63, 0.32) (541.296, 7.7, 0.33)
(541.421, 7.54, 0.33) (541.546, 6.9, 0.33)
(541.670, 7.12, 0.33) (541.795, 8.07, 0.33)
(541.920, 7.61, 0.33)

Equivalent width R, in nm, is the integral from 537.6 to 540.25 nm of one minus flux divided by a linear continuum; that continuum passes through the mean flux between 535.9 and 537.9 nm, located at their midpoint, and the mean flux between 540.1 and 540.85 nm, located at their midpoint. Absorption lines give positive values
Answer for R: -0.15 nm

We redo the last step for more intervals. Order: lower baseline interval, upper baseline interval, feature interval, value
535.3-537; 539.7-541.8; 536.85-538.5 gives 0.04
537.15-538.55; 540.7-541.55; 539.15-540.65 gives 0.07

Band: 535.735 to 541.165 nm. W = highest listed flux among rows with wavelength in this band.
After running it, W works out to 7.61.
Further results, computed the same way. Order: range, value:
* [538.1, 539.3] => 7.35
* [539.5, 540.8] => 7.4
